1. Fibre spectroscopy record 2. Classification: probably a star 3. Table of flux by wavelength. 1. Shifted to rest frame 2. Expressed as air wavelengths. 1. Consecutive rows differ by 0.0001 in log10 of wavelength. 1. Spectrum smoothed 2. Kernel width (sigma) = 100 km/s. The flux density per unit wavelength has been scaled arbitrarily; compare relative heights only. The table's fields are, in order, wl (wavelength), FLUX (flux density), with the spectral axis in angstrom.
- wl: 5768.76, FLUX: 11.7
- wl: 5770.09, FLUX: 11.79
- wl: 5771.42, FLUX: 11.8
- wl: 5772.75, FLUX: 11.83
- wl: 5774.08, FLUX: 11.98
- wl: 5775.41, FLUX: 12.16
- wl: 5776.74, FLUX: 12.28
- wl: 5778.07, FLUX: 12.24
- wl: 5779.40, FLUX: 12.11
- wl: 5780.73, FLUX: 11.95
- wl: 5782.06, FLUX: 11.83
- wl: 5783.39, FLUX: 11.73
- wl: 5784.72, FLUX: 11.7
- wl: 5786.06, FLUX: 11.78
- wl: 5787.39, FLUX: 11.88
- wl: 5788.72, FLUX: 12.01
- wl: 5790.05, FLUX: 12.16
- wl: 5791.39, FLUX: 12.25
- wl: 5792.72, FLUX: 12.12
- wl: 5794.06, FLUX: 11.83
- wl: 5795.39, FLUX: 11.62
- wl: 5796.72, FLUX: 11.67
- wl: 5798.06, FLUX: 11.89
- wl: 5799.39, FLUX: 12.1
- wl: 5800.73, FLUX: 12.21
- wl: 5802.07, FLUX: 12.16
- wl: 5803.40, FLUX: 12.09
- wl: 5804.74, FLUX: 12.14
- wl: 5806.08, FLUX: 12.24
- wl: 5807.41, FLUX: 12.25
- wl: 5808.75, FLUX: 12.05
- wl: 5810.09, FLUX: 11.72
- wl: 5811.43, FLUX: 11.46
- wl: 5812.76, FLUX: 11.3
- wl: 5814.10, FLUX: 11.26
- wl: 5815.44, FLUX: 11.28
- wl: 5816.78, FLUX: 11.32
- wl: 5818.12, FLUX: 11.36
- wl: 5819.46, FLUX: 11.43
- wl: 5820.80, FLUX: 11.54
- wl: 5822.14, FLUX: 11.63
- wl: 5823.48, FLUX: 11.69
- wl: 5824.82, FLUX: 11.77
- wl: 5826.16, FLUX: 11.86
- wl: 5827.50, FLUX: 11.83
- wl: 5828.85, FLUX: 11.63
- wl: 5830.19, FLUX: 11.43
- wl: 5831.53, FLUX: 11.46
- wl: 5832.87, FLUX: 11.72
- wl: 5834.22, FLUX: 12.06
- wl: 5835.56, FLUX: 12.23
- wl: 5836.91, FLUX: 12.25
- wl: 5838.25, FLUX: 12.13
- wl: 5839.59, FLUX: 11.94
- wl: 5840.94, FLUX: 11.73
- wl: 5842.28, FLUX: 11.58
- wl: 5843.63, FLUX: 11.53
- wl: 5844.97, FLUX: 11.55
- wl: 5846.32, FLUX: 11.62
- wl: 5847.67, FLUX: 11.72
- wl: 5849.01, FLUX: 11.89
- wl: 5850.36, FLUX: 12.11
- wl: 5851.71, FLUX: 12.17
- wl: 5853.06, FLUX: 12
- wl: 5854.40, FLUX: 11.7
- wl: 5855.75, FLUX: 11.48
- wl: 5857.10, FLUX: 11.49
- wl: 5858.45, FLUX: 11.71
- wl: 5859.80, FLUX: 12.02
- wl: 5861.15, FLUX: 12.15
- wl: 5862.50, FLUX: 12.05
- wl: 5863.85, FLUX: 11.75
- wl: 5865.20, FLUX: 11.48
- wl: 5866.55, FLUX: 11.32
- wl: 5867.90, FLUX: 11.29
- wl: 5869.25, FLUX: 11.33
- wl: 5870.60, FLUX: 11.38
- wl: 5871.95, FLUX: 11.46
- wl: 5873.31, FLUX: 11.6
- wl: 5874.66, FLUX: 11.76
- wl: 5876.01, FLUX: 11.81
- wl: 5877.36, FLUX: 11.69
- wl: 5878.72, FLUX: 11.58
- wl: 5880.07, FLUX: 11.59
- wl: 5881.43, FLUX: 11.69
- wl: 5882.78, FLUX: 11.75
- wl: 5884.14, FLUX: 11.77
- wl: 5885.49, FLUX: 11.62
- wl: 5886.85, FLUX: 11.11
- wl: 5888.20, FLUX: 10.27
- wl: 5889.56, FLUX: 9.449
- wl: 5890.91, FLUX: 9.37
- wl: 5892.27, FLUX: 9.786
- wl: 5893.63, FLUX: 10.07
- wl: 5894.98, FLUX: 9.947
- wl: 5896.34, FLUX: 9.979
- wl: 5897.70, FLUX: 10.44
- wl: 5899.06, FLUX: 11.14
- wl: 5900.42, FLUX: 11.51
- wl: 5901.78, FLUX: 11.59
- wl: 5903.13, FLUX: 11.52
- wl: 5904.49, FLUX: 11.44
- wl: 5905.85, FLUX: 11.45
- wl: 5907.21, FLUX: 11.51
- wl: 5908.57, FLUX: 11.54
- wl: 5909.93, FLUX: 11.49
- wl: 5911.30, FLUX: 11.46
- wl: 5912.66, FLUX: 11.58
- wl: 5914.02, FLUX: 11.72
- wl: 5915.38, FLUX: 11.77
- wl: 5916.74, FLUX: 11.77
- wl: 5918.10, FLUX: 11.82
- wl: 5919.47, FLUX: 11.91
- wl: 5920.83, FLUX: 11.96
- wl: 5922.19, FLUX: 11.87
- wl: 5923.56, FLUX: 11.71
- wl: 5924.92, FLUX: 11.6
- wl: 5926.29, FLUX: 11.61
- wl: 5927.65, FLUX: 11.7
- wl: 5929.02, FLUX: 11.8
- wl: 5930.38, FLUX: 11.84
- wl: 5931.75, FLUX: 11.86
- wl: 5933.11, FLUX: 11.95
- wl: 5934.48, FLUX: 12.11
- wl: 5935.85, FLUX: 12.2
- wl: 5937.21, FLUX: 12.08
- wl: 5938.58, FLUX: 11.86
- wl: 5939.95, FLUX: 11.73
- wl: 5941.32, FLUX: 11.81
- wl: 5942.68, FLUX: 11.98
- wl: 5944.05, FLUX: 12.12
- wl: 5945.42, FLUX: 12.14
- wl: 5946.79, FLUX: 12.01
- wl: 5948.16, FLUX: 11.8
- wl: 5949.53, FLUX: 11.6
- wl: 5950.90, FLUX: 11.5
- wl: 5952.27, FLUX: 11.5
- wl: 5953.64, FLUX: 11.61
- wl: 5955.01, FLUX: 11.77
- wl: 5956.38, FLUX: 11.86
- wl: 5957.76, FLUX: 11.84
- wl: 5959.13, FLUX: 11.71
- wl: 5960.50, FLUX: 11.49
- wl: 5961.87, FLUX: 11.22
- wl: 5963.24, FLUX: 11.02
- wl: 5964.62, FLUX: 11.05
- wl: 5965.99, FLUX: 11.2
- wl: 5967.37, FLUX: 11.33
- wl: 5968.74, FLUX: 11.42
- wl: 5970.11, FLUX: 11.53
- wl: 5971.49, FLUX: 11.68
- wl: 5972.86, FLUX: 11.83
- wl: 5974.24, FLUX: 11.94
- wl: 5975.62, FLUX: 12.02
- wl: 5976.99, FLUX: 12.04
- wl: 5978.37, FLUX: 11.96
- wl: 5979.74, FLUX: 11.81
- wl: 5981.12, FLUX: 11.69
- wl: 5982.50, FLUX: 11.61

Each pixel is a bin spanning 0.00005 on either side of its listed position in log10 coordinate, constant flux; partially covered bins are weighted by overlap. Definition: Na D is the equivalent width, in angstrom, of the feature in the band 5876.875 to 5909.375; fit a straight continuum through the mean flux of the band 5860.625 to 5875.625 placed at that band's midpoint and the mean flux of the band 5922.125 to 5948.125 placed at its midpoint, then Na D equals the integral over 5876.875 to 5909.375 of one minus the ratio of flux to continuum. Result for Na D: 2.0 angstrom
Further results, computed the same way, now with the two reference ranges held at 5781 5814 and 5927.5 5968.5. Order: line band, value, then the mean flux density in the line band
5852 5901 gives 2.4 angstrom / 11.2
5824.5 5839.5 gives 0.0 angstrom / 11.9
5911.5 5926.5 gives 0.0 angstrom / 11.8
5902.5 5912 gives 0.2 angstrom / 11.5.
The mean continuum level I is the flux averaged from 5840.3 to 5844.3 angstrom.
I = 11.6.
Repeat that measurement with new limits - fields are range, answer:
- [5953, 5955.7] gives 11.7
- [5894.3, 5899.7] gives 10.4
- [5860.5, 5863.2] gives 12.1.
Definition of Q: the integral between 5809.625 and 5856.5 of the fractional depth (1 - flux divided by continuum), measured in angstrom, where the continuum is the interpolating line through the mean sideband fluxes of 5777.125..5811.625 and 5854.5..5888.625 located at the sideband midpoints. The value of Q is 0.3 angstrom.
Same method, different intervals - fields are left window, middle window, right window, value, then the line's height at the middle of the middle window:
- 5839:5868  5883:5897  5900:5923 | 1.6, 11.7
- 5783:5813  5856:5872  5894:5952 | 0.2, 11.8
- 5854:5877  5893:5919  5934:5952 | 1.1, 11.8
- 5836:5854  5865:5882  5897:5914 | 0.2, 11.6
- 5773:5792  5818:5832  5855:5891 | 0.1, 11.7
